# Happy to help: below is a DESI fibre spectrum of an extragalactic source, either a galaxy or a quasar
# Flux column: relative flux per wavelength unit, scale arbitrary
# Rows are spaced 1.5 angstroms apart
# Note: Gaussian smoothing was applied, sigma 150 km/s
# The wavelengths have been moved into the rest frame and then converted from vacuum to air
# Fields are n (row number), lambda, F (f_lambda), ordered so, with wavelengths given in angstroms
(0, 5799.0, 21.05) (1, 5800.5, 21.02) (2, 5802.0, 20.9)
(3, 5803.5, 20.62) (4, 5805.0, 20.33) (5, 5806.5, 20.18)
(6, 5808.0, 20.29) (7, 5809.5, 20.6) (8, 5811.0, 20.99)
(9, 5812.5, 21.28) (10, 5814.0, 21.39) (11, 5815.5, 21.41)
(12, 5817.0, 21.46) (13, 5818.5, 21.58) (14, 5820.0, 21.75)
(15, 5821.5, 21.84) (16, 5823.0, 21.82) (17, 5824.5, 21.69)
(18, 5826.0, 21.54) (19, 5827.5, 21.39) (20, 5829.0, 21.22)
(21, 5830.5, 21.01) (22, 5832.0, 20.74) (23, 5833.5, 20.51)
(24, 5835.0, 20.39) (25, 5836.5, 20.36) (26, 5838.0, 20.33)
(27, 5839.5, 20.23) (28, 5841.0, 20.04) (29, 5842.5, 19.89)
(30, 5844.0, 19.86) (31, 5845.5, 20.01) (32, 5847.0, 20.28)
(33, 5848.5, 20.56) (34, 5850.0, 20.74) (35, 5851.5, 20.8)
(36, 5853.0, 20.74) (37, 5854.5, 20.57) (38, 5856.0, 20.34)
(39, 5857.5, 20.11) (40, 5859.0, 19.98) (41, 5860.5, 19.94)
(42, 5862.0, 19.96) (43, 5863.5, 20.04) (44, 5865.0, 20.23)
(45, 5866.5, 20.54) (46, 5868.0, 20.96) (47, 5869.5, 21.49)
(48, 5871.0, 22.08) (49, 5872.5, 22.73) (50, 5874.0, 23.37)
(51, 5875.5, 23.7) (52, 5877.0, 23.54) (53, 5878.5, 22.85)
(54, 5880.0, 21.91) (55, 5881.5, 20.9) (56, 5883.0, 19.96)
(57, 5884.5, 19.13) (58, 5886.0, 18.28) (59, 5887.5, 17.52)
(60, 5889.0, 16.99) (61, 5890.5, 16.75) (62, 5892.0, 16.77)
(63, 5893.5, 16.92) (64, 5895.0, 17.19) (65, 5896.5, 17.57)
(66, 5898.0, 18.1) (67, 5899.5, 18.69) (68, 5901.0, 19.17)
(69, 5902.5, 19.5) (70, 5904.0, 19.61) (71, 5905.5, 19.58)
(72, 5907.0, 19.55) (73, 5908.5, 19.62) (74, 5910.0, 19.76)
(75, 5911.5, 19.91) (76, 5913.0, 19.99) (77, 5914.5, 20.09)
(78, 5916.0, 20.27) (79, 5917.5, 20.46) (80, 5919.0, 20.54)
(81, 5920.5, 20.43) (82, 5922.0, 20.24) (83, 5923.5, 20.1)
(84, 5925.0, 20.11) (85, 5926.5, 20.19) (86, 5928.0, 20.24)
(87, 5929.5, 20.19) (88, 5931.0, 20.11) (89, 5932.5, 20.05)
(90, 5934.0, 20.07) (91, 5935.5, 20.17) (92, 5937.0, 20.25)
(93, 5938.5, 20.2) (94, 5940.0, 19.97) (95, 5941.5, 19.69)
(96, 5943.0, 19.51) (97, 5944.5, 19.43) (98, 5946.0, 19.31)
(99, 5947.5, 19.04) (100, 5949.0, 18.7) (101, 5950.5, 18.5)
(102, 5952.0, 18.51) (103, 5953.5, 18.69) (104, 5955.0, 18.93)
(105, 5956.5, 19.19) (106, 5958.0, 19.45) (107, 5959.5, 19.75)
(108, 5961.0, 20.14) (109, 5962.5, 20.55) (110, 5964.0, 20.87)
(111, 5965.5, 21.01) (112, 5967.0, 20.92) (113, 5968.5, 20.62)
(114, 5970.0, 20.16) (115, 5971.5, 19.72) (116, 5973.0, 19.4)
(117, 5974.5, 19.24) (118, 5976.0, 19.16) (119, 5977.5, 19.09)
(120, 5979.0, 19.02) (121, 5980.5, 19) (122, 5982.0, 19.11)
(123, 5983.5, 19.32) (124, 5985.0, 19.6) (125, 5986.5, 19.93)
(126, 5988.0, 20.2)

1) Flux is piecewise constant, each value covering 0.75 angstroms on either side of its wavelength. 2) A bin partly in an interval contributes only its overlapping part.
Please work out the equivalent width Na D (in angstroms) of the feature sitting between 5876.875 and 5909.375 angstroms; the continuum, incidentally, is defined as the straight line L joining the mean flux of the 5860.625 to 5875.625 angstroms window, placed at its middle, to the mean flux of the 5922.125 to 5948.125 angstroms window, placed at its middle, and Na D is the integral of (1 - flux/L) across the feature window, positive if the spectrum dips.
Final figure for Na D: 2.8 angstroms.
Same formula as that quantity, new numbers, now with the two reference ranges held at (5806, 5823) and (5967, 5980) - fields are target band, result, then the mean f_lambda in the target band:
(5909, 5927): 0.0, 20.2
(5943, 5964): 0.5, 19.3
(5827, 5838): 0.1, 20.8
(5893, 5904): 1.1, 18.3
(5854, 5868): 0.3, 20.2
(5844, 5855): 0.2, 20.5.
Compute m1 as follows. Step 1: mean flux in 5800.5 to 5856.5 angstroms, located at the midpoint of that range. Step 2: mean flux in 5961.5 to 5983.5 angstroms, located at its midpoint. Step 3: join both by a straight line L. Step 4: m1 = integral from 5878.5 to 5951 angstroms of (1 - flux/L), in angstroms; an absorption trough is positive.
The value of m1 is 2.8 angstroms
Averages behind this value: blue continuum 20.8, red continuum 19.8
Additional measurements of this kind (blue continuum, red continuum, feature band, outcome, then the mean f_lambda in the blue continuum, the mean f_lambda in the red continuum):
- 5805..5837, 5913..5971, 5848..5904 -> 1.52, 21.1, 19.9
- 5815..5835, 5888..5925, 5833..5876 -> -0.40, 21.3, 19.1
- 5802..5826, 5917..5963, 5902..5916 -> 0.23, 21.2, 19.8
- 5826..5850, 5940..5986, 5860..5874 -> -0.53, 20.5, 19.5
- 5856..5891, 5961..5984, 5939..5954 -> 0.65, 20.6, 19.8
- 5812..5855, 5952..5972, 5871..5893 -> 0.21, 20.9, 19.9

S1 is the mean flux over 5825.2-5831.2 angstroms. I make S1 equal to 21.3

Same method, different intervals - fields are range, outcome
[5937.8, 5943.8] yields 19.8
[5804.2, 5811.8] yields 20.5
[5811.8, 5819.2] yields 21.4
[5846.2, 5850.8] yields 20.5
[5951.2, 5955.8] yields 18.7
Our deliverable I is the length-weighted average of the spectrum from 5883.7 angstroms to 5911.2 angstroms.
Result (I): 18.4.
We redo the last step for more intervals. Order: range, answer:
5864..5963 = 19.8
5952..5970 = 20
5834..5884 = 20.9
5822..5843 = 20.8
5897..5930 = 19.8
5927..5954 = 19.6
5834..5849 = 20.2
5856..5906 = 19.9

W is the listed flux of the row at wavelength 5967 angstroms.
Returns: 20.92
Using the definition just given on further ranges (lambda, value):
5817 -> 21.46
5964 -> 20.87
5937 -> 20.25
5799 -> 21.05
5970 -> 20.16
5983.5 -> 19.32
